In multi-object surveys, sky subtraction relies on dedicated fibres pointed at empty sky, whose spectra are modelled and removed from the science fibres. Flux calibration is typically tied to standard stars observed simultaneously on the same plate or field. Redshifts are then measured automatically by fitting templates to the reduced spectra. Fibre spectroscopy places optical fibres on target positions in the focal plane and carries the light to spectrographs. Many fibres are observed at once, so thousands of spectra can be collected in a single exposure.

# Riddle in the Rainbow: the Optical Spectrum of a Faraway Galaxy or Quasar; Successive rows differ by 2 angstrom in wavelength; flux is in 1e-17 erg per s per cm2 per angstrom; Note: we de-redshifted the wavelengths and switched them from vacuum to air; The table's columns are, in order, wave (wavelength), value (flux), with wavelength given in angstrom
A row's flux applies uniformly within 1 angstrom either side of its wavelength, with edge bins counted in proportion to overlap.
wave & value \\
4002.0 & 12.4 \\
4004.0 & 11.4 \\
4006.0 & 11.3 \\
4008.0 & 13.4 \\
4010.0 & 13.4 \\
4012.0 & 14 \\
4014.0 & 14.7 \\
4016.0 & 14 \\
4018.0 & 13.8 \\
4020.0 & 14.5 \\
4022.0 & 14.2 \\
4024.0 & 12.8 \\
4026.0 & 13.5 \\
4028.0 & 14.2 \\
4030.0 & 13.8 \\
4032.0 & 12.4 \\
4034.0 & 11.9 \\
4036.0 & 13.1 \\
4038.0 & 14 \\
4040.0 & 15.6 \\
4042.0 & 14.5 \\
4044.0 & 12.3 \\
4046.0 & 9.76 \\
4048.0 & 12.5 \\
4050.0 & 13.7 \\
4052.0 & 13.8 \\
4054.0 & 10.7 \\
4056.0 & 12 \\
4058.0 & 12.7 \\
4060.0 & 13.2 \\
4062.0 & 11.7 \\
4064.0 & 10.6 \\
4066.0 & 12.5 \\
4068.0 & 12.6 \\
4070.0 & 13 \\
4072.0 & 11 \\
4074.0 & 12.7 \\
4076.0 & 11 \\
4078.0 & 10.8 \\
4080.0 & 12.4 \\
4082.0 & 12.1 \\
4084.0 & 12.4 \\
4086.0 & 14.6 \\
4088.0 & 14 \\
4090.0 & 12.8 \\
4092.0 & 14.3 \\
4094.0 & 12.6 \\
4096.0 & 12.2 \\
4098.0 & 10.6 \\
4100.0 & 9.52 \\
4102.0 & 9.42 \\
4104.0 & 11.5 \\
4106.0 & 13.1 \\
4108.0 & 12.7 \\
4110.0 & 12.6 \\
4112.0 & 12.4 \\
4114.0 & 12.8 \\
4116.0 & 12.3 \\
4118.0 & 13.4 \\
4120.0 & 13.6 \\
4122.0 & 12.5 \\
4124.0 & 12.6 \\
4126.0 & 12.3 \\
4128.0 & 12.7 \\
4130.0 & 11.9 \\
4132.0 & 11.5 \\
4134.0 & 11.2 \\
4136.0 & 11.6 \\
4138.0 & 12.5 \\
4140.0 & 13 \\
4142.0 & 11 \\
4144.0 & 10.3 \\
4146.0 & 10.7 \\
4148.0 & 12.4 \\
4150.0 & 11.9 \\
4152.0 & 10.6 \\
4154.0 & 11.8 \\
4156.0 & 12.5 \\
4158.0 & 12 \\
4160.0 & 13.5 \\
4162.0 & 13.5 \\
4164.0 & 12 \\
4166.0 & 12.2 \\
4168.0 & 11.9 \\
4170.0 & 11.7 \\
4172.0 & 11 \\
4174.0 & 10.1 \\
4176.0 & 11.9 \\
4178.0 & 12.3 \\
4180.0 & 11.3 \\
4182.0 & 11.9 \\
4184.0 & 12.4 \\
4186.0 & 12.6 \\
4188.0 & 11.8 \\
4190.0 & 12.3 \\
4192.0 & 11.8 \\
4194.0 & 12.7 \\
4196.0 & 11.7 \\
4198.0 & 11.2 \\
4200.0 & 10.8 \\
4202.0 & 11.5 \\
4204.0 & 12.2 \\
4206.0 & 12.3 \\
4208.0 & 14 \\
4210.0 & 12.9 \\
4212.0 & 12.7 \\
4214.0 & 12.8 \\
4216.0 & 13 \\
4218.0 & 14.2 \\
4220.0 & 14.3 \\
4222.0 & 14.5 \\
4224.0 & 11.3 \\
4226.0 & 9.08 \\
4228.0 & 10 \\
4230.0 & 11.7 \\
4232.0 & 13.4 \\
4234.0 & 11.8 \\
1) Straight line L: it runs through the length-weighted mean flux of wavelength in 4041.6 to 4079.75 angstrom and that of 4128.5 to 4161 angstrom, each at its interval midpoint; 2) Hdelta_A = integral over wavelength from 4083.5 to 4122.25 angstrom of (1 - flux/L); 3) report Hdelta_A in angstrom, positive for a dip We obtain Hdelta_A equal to -1.65 angstrom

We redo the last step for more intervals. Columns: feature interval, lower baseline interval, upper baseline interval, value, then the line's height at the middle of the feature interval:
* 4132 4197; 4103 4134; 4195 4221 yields 3.4 angstrom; 12.5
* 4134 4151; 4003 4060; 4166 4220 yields 1.1 angstrom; 12.5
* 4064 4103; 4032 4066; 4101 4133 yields 1.2 angstrom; 12.5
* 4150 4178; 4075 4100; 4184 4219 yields 1.0 angstrom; 12.4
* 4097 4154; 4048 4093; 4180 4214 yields 2.2 angstrom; 12.3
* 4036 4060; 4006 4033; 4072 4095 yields 0.6 angstrom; 13.2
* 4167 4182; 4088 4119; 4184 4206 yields 0.6 angstrom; 12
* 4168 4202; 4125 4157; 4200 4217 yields 1.6 angstrom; 12.3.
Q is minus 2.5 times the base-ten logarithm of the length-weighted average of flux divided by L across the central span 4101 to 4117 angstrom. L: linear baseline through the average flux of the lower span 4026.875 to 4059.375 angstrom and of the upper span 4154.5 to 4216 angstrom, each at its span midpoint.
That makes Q 0.04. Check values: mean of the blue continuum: 12.9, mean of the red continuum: 12.1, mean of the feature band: 12.1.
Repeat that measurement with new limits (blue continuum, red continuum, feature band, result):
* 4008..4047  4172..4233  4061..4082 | 0.11 mag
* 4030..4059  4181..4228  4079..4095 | -0.04 mag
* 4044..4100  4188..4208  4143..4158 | 0.05 mag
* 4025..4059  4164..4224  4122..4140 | 0.04 mag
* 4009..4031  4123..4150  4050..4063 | 0.07 mag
